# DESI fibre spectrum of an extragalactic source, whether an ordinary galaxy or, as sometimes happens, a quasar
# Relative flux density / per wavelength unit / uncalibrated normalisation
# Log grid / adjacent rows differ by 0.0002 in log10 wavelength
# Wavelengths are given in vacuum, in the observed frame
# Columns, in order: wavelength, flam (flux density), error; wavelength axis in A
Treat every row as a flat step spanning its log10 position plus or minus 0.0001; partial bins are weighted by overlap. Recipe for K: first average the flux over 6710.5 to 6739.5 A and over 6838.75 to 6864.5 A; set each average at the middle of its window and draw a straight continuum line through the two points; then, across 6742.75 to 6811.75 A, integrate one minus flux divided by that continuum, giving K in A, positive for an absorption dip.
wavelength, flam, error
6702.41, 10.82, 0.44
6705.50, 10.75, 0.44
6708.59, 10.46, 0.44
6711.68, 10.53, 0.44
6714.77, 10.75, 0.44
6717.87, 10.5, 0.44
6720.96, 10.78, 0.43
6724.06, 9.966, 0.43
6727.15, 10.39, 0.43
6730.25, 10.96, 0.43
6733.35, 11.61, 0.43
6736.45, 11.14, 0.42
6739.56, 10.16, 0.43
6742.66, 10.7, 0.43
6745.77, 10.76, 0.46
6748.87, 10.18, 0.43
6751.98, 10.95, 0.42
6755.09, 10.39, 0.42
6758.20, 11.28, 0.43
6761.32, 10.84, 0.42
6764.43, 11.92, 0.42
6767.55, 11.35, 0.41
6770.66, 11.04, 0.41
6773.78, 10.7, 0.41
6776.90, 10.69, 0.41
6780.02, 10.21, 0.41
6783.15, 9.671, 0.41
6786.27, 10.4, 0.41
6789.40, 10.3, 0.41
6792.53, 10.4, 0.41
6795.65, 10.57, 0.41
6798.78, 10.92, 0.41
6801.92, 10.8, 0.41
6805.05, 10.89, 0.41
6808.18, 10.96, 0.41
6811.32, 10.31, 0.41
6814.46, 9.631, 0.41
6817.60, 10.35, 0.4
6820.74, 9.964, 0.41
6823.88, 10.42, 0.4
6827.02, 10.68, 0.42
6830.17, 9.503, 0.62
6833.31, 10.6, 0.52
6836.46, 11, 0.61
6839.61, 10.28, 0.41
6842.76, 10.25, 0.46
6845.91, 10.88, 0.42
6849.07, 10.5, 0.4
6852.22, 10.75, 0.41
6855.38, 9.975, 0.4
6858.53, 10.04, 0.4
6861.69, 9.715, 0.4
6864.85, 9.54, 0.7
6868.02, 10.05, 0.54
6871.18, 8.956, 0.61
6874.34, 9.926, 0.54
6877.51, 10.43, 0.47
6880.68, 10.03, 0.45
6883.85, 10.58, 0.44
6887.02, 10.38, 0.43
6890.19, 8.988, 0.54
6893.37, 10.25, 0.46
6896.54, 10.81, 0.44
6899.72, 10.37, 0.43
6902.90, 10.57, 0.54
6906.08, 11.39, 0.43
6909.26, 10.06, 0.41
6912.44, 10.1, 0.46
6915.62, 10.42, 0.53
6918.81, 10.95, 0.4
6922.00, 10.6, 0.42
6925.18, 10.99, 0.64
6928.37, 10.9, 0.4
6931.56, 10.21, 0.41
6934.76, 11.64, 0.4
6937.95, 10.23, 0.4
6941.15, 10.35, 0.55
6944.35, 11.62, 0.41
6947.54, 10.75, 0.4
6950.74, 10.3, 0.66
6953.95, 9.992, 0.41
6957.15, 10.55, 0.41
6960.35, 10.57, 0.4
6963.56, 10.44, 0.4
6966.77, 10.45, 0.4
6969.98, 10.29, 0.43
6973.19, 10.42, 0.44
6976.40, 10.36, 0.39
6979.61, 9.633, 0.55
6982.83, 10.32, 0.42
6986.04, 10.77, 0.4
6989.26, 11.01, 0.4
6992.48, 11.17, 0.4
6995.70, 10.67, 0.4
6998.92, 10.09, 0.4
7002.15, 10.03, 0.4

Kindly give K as -1.2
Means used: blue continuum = 10.7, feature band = 10.7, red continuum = 10.3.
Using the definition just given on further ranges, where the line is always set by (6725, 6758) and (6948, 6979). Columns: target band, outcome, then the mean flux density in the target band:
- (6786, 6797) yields 0.24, 10.4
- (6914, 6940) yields -0.77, 10.7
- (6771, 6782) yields 0.12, 10.6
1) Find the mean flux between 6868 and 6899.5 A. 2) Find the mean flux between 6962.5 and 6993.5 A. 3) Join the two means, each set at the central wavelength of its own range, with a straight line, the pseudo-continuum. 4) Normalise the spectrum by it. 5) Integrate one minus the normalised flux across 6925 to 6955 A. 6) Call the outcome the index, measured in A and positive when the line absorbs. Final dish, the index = -1.1 A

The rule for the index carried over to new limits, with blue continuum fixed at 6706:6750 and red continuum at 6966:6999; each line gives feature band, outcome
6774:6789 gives 0.5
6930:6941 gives -0.1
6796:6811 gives -0.3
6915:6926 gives -0.2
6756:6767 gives -0.7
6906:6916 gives 0.2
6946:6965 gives 0.1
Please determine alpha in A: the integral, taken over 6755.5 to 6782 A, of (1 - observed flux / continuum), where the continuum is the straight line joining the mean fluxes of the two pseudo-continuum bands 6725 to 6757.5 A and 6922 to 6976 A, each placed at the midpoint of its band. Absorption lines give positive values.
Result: -0.6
